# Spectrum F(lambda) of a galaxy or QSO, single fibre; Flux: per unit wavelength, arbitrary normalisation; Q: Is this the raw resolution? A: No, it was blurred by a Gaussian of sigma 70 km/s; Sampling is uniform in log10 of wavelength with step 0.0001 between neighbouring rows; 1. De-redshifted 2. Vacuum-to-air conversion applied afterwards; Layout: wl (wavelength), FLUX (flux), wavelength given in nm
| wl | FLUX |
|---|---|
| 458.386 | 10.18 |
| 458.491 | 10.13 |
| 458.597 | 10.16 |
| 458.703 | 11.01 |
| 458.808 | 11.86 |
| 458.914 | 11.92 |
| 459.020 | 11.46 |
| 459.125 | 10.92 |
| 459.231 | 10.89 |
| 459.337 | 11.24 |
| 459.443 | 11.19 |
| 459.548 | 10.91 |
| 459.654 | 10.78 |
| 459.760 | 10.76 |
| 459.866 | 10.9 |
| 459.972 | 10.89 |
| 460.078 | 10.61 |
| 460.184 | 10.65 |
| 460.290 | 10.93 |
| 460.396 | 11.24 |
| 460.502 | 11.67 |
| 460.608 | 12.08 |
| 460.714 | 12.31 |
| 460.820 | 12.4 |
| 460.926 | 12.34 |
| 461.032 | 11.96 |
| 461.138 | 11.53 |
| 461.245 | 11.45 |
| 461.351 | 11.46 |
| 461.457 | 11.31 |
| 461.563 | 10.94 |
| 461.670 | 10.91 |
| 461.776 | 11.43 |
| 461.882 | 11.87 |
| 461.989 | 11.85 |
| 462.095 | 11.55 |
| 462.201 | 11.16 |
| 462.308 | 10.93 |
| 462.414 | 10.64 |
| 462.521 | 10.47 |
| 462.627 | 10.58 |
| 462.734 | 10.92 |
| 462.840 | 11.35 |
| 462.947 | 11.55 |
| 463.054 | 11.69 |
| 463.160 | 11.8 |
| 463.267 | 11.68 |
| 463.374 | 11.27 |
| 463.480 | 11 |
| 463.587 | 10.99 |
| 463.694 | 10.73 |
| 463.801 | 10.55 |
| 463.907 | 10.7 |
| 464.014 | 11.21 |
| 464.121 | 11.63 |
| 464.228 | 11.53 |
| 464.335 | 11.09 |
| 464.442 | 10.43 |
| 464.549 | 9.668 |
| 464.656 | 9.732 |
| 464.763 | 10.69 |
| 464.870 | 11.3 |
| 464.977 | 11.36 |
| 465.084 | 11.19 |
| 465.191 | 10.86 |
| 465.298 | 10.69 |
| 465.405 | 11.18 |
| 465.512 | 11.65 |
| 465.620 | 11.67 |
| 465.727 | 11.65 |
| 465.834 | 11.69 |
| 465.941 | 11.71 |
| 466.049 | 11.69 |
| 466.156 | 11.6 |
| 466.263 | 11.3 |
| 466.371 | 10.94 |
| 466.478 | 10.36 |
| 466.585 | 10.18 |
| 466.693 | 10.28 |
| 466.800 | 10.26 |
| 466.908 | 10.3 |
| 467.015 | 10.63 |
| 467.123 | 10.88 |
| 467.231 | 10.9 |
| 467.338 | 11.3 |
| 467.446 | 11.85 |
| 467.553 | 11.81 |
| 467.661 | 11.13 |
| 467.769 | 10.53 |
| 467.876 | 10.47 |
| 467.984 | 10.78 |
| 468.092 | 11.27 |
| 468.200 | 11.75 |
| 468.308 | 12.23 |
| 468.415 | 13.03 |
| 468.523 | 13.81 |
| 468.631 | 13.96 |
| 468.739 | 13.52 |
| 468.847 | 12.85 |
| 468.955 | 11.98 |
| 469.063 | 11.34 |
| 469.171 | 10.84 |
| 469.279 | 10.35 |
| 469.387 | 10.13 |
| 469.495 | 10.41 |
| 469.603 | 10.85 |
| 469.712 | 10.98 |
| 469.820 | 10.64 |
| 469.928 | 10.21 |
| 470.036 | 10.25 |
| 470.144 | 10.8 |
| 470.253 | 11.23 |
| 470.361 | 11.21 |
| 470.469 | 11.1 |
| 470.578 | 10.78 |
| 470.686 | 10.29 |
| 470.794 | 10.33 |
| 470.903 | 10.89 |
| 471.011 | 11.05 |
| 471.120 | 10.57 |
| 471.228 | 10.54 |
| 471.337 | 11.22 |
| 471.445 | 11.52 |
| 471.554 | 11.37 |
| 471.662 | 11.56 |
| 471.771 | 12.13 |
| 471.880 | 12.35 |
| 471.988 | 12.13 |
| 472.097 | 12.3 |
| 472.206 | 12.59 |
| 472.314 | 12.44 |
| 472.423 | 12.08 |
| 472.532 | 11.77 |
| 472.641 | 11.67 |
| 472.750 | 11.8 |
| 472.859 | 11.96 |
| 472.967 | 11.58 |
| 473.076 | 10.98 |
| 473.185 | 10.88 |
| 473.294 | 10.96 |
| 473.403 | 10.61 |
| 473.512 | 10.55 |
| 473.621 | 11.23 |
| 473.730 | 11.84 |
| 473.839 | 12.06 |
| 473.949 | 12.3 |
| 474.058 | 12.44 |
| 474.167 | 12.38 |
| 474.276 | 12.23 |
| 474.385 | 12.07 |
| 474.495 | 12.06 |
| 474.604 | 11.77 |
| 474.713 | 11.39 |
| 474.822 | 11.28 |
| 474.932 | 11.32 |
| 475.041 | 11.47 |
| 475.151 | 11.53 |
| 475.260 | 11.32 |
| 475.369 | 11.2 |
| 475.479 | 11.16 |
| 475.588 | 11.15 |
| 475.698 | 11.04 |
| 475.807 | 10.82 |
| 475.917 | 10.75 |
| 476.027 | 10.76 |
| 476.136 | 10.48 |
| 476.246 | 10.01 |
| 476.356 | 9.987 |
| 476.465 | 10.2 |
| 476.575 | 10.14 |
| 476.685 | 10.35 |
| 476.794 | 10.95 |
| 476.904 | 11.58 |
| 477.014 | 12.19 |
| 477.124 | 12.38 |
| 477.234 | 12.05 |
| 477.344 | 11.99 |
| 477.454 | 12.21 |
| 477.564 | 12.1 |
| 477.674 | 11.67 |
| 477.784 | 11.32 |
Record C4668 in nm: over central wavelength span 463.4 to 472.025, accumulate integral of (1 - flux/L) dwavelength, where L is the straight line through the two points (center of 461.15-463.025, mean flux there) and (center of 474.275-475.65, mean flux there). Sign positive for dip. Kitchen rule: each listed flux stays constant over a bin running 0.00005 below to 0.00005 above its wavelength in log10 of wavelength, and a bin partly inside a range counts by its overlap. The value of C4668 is 0.128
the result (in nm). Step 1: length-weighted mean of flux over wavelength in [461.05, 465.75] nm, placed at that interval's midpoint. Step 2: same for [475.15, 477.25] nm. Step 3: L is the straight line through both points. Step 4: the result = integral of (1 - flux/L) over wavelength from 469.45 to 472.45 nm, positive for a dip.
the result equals -0.05 nm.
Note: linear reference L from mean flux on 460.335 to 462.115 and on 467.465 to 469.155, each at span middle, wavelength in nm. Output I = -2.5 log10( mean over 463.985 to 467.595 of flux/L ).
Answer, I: 0.08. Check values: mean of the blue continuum 11.7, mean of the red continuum 12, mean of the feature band 11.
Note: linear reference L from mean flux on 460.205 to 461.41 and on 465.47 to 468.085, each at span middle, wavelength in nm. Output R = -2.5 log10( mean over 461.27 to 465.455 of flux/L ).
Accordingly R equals 0.04 mag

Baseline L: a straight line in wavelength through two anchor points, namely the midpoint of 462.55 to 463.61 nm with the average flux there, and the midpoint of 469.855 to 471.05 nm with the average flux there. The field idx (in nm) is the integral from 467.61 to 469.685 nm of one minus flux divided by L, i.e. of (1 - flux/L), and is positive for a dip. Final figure -0.15 nm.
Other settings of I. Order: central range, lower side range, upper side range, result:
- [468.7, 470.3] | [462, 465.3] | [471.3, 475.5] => 0.03 mag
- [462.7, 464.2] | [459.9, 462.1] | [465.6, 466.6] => 0.02 mag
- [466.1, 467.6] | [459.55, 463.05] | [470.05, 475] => 0.05 mag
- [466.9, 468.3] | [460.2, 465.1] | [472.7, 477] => 0.01 mag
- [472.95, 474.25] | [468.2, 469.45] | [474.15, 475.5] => 0.02 mag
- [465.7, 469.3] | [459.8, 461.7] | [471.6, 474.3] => 0.02 mag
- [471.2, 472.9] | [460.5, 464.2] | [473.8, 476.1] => -0.03 mag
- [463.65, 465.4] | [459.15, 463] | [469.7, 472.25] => 0.04 mag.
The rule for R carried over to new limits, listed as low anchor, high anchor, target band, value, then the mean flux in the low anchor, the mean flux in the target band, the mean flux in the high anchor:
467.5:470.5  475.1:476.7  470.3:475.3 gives -0.05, 11.4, 11.5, 10.7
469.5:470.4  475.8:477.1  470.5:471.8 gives -0.03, 10.7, 11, 10.7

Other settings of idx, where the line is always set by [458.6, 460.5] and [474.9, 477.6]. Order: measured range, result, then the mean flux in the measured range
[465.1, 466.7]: -0.013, 11.2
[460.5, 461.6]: -0.071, 11.8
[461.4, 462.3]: -0.023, 11.4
